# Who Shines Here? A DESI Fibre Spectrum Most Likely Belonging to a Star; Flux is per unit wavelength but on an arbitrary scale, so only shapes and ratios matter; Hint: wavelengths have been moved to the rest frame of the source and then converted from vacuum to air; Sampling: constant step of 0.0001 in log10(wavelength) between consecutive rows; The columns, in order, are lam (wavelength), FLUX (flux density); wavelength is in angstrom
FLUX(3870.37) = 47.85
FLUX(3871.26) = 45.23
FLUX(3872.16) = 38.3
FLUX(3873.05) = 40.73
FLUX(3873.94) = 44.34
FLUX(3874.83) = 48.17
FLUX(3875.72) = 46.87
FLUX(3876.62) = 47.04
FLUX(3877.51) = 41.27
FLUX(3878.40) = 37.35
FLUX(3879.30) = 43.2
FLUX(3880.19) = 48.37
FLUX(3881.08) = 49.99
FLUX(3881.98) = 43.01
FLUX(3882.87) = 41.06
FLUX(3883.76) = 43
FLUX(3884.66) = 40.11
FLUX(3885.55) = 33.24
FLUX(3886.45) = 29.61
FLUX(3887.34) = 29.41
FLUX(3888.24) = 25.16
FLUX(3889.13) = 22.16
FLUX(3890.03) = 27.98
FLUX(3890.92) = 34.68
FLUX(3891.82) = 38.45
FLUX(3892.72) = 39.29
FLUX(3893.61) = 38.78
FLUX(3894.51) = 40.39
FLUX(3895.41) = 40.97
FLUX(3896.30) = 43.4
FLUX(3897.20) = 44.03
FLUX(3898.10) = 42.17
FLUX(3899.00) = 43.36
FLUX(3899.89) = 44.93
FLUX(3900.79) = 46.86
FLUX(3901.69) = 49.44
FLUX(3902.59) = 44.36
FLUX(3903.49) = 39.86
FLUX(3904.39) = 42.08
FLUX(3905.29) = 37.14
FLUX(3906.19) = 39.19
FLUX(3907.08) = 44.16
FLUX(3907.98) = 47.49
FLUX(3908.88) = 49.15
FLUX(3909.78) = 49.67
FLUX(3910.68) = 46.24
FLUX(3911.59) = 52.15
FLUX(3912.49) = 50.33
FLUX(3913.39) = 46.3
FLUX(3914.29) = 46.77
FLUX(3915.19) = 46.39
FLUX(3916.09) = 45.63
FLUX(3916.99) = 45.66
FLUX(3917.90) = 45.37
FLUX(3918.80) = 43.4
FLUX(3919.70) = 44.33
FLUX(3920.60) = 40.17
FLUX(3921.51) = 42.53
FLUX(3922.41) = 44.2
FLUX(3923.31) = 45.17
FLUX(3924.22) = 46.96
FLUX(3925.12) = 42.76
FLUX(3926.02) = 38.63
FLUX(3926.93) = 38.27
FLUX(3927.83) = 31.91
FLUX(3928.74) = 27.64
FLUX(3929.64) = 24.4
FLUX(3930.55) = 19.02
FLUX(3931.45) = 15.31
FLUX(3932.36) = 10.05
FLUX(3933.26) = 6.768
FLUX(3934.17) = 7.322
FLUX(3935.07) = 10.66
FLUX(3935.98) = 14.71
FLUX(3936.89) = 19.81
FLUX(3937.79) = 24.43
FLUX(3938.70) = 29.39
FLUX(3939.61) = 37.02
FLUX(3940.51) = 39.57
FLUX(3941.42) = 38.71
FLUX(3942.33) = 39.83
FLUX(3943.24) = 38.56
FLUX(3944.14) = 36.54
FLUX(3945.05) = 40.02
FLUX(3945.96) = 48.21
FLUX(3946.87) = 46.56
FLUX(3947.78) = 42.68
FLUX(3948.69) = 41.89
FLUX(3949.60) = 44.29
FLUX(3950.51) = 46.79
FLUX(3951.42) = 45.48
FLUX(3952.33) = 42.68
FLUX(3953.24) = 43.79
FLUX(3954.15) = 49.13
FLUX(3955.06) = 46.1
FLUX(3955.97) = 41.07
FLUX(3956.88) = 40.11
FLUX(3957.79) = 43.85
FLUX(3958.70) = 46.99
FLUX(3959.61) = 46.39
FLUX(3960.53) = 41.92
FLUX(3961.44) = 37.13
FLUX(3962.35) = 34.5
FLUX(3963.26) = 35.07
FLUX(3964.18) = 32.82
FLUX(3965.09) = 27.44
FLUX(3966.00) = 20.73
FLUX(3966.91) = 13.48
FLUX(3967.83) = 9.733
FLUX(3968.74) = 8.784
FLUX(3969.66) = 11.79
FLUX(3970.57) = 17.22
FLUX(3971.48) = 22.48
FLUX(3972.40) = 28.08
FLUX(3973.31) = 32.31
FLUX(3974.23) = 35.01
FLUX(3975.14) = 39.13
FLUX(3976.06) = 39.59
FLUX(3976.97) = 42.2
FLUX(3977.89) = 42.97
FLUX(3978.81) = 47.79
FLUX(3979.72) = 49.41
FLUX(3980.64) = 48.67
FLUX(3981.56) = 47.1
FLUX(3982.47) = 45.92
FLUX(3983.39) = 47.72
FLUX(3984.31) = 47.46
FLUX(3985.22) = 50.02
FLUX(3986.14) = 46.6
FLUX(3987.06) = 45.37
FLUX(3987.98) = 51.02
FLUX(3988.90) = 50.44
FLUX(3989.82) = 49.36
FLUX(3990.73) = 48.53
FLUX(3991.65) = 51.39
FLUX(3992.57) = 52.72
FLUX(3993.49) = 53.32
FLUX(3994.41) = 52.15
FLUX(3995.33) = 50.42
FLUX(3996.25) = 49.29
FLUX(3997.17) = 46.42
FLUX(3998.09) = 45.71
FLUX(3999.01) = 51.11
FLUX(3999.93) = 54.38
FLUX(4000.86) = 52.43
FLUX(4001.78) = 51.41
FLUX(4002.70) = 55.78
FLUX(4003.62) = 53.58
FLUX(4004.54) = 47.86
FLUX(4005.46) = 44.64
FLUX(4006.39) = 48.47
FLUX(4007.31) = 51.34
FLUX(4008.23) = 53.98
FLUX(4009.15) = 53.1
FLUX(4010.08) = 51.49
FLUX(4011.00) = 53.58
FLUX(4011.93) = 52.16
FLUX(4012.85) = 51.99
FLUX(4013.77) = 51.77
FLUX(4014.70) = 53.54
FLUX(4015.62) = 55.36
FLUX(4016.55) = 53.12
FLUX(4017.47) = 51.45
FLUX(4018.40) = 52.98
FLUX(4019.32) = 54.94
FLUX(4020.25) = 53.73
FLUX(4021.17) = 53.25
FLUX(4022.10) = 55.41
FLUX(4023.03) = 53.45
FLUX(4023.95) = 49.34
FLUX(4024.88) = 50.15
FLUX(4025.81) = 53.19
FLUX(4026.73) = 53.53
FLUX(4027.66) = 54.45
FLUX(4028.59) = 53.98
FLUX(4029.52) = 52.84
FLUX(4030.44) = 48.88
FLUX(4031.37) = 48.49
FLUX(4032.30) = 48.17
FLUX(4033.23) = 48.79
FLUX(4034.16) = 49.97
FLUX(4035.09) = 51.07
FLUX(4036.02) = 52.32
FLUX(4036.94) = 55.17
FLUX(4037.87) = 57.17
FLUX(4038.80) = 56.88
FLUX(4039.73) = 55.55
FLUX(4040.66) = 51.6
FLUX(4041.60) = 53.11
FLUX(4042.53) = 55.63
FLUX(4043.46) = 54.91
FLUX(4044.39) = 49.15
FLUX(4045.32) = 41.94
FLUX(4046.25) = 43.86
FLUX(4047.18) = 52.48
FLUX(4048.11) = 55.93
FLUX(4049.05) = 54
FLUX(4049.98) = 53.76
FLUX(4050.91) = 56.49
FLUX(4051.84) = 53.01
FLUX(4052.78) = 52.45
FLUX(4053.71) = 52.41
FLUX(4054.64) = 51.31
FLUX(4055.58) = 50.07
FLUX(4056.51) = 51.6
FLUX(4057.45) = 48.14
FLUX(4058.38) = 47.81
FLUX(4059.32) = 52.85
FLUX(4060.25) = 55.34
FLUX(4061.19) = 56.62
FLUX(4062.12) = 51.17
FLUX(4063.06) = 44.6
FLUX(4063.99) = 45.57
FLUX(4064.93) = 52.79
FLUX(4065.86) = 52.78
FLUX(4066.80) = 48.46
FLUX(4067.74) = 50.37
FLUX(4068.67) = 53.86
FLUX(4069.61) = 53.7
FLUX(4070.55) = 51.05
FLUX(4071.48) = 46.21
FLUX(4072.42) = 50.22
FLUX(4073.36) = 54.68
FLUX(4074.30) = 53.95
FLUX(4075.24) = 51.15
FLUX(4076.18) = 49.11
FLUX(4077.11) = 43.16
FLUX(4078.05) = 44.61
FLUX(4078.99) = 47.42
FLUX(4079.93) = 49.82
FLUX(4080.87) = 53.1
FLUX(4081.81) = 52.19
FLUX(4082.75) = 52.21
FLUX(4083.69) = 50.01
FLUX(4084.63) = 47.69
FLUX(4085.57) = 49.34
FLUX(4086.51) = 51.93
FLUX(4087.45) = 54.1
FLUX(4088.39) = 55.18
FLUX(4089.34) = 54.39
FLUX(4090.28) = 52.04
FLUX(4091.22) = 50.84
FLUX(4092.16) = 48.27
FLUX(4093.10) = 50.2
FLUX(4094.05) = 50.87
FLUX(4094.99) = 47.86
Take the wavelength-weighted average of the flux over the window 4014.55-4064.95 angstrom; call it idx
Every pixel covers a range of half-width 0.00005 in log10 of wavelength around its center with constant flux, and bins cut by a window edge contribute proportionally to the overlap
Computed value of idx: 52.1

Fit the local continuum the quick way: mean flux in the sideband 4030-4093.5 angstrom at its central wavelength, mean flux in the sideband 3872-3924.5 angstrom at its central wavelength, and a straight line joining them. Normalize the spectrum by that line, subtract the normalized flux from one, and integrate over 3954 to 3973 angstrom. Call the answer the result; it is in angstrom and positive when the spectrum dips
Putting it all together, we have 6.2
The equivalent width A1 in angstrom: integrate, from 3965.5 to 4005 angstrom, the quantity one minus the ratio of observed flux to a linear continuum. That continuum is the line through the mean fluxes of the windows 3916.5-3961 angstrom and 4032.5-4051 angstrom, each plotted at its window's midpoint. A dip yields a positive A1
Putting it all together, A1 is 1.80 angstrom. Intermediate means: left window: 36.5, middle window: 42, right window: 52.4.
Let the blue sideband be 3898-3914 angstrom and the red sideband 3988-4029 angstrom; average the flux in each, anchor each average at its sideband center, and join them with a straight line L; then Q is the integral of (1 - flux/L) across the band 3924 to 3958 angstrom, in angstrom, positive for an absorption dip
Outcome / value 9.7 angstrom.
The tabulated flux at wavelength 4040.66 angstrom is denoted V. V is 51.6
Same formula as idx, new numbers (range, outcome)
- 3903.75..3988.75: 37.5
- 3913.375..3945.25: 33.5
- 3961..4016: 43.3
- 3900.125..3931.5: 42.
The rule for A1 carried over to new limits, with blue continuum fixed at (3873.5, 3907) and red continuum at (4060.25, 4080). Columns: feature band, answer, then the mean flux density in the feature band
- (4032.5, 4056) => -1.71 angstrom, 52.3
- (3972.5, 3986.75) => 0.48 angstrom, 43.7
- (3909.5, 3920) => -1.30 angstrom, 46.8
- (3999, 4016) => -1.91 angstrom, 52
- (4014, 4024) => -1.28 angstrom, 53.4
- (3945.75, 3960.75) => -0.27 angstrom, 44.5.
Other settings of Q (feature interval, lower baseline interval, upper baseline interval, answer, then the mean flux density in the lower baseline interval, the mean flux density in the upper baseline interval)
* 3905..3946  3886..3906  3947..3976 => 0.55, 38.4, 34.7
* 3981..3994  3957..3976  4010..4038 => -3.81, 29.6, 52.4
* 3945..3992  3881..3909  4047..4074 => 5.74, 39.6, 51.7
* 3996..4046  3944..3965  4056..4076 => -4.70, 42.2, 51.1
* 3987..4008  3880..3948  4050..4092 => -2.64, 37.7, 51.1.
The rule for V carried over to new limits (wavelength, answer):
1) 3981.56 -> 47.1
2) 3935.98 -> 14.71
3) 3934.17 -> 7.322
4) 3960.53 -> 41.92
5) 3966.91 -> 13.48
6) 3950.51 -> 46.79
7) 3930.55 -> 19.02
